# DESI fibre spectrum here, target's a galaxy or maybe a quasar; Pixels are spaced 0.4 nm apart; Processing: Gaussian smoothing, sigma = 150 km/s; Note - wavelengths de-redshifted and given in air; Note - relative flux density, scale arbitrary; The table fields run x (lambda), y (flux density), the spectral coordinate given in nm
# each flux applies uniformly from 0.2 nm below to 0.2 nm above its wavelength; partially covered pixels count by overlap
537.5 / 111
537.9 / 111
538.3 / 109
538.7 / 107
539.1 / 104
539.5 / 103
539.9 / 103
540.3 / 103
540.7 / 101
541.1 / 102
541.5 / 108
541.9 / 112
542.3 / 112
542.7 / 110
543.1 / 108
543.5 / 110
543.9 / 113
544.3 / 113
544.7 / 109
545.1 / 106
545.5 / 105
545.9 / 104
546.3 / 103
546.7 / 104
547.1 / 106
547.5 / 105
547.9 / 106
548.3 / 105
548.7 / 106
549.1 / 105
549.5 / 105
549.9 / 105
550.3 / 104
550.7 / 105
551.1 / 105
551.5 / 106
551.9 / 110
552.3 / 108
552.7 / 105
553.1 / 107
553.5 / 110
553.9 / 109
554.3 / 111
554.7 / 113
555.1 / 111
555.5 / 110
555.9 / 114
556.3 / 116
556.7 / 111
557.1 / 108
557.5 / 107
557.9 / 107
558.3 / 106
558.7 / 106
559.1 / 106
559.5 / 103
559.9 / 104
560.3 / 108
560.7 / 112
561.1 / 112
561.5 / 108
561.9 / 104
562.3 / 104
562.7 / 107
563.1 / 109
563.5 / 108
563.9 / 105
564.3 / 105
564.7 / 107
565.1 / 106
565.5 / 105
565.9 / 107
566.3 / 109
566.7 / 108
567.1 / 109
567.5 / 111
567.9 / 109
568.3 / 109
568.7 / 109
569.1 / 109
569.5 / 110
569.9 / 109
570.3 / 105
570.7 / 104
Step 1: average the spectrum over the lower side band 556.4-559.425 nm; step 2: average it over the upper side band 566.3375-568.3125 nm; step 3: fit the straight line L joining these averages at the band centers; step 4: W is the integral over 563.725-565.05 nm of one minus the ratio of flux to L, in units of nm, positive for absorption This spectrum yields 0.04 nm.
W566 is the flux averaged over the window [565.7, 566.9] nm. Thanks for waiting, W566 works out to 108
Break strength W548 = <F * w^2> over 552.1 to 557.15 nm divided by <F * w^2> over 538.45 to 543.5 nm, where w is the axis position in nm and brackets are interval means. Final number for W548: 1.1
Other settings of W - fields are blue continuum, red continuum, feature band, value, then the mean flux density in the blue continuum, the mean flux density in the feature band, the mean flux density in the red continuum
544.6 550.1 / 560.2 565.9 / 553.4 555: -0.07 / 105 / 111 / 107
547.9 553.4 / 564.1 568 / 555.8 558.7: -0.08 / 106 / 109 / 108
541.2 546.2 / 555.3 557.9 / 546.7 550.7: 0.16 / 109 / 105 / 111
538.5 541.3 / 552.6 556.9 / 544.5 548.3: 0.04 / 103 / 105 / 111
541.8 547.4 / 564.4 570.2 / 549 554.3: 0.07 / 108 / 107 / 108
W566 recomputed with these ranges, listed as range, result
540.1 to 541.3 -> 102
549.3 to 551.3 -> 105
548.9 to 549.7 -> 105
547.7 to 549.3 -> 105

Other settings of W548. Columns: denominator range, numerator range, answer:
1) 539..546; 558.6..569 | 1.08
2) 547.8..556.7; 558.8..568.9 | 1.04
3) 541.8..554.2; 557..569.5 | 1.06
